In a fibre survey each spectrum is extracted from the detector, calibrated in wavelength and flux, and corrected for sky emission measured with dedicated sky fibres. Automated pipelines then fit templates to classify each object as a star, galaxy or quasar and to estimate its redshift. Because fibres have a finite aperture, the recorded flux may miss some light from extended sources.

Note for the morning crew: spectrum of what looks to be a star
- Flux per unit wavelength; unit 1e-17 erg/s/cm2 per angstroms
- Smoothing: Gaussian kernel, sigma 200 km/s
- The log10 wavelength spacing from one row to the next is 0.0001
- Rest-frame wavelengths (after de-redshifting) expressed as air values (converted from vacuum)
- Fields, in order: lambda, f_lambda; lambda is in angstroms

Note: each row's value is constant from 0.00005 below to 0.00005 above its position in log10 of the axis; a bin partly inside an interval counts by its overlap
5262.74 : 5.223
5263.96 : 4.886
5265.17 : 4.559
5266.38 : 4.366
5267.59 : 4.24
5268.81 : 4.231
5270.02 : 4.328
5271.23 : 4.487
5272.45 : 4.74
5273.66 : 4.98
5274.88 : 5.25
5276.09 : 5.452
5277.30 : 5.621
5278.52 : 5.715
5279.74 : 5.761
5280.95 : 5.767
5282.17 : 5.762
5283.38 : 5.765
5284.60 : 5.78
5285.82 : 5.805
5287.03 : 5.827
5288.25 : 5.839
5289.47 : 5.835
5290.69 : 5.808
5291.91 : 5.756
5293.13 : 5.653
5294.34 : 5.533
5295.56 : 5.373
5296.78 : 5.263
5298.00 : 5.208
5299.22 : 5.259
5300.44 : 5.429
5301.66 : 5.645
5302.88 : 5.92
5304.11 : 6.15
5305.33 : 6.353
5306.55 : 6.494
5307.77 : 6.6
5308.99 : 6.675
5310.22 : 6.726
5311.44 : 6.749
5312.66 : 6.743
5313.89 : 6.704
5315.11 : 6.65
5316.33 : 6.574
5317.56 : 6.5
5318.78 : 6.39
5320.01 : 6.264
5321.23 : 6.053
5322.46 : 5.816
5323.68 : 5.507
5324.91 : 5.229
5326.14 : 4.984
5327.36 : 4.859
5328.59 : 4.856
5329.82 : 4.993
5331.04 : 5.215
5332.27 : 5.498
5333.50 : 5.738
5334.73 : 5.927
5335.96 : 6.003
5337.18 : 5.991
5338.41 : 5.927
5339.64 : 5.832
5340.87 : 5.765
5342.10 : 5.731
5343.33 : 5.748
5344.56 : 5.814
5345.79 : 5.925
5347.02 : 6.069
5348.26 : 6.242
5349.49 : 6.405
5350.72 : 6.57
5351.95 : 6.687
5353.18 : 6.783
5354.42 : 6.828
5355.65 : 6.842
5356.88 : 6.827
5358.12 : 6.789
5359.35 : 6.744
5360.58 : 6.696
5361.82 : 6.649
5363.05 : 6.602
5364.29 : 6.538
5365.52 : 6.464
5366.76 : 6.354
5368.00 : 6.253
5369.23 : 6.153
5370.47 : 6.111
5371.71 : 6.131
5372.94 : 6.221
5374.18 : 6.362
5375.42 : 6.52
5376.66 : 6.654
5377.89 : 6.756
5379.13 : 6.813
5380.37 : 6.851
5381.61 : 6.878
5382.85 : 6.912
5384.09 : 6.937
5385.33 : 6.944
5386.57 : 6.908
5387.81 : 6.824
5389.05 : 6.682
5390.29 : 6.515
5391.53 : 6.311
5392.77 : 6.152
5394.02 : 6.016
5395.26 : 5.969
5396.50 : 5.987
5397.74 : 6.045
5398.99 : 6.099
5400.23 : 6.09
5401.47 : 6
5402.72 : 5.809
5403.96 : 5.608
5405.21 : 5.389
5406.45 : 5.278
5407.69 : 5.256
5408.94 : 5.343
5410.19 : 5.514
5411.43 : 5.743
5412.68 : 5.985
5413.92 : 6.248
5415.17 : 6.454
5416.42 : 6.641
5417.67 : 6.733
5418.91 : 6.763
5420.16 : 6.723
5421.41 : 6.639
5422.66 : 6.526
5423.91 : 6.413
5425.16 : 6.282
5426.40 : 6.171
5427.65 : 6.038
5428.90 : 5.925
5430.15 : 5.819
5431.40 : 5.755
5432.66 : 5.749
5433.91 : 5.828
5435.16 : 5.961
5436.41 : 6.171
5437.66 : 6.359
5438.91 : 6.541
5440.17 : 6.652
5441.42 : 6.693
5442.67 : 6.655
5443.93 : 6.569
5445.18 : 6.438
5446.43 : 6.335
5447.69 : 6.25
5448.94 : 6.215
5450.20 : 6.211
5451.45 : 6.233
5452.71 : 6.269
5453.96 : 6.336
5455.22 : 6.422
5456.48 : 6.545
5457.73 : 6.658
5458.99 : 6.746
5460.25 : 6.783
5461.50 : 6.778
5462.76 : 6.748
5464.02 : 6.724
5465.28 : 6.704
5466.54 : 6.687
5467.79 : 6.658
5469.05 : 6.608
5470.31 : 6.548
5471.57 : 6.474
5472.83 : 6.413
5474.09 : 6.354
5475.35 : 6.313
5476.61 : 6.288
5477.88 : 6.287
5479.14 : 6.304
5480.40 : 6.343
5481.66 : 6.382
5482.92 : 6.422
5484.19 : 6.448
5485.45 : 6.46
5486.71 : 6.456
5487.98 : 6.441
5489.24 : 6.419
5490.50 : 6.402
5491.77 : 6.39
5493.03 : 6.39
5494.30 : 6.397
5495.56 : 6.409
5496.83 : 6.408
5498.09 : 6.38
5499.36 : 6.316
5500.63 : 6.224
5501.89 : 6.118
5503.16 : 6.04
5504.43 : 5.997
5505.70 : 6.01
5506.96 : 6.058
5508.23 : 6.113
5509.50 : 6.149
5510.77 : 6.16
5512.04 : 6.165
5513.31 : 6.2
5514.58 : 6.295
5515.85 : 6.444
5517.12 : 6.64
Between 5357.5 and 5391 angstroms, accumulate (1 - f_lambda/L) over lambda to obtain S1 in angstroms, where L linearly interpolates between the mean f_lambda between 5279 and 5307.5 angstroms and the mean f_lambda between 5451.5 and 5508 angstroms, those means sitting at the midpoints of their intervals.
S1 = -3.1 angstroms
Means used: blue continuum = 5.75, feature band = 6.6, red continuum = 6.42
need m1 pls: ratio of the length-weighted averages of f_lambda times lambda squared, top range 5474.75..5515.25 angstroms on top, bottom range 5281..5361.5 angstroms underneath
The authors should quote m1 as 1.12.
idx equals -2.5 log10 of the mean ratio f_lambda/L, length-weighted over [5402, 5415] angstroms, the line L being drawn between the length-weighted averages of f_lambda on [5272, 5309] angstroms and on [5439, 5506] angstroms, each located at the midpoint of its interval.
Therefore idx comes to 0.10 mag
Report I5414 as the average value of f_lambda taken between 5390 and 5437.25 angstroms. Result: 6.05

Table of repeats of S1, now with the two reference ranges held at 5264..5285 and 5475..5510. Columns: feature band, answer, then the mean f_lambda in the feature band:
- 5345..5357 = -2.1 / 6.5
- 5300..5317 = -3.6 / 6.39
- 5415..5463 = -3.0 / 6.38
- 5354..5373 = -3.2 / 6.52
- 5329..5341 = -0.5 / 5.67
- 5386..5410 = -1.0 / 6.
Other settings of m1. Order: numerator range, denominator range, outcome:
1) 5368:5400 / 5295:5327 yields 1.10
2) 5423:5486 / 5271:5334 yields 1.17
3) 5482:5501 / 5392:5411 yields 1.15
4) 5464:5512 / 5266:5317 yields 1.20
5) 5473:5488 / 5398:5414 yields 1.15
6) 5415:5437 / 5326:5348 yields 1.15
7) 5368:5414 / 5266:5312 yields 1.15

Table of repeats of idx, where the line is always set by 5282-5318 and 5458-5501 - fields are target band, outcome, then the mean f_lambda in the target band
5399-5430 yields 0.04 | 6.06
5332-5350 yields 0.04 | 5.91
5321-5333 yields 0.15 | 5.28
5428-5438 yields 0.07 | 5.94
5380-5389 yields -0.11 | 6.88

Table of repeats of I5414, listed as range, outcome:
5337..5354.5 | 6.14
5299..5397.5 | 6.24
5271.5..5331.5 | 5.79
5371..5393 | 6.64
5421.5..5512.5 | 6.35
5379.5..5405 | 6.36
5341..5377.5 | 6.4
